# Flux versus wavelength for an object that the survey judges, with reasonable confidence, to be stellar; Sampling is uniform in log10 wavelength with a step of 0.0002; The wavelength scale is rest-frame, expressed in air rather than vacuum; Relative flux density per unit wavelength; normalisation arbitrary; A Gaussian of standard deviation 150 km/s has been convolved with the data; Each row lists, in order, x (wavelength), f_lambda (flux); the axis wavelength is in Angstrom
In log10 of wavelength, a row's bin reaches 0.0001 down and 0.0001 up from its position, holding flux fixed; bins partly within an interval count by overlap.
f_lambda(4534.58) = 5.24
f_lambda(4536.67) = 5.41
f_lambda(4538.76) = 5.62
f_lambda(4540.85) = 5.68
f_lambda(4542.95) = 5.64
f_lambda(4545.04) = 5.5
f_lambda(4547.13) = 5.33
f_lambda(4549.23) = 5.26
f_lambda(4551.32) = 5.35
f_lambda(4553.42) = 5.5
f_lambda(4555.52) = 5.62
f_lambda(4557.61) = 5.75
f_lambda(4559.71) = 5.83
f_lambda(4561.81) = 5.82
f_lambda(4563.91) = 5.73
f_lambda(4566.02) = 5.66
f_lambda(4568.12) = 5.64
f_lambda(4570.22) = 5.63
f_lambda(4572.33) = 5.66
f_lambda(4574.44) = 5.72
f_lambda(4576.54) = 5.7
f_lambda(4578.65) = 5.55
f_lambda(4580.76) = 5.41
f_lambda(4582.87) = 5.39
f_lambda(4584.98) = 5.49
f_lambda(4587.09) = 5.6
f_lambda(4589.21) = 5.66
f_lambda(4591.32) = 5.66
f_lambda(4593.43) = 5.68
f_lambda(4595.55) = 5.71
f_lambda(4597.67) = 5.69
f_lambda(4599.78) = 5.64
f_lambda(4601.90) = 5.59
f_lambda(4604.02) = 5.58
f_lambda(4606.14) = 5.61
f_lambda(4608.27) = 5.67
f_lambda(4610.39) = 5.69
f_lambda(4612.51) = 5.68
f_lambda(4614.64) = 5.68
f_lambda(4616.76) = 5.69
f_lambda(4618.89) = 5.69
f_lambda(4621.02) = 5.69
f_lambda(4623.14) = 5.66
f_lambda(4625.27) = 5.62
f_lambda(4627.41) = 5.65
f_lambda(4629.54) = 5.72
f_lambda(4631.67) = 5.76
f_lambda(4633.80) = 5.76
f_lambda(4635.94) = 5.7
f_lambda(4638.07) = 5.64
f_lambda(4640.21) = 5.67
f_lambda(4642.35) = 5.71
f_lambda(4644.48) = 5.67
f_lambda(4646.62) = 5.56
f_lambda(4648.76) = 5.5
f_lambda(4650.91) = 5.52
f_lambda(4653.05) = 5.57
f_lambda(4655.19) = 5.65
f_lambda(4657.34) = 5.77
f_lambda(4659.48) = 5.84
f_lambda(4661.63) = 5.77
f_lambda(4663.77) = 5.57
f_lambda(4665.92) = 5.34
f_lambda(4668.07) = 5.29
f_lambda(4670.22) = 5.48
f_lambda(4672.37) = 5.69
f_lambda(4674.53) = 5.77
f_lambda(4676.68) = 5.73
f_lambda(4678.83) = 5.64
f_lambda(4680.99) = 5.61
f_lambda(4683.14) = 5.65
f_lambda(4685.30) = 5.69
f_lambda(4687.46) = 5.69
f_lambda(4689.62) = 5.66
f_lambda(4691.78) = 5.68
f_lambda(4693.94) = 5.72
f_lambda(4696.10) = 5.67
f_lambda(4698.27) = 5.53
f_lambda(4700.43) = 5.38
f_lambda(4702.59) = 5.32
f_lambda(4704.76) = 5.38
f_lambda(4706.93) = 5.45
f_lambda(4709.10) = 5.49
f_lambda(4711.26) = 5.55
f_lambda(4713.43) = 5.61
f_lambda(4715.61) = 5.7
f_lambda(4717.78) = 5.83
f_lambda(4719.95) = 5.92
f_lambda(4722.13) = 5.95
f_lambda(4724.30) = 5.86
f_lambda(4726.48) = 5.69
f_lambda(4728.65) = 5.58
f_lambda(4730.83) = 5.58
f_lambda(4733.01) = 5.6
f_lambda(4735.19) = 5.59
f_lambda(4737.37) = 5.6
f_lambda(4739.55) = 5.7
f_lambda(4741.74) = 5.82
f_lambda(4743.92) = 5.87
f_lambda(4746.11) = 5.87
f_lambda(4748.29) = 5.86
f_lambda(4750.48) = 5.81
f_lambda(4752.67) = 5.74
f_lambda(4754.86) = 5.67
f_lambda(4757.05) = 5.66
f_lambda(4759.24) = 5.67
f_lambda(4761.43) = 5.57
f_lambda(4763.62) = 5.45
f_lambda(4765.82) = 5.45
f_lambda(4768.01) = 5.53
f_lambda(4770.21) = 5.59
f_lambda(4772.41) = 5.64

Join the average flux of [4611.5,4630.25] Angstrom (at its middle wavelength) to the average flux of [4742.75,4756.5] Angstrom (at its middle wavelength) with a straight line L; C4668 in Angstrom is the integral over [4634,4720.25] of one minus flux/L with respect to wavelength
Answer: 1.7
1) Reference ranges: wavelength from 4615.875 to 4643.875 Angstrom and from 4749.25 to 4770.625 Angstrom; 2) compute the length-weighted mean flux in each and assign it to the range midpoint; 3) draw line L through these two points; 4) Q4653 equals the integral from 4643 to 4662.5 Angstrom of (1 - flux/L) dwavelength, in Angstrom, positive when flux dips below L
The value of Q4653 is 0.1 Angstrom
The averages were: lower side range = 5.69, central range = 5.65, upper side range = 5.62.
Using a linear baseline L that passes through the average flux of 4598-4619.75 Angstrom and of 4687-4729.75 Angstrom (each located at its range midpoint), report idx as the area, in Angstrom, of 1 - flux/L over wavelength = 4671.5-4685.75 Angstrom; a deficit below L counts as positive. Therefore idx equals -0.11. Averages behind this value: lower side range 5.65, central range 5.68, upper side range 5.63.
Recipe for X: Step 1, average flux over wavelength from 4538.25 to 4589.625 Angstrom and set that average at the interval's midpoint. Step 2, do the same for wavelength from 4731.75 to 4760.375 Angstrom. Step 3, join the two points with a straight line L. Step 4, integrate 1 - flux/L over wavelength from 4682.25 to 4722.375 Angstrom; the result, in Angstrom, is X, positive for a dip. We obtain 0.5 Angstrom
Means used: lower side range 5.59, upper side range 5.73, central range 5.62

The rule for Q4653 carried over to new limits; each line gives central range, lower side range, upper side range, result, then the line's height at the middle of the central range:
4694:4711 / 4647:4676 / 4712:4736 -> 0.6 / 5.68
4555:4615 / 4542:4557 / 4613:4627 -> -0.8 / 5.57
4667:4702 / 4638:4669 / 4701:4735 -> 0.0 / 5.62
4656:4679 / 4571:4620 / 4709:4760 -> 0.2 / 5.68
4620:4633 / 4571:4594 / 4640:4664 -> -0.1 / 5.63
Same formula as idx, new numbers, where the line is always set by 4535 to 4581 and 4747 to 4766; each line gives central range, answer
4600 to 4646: -0.5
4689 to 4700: 0.0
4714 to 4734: -0.3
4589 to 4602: -0.1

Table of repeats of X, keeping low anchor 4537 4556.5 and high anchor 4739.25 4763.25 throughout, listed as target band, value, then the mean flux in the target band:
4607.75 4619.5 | -0.23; 5.69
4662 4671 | 0.31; 5.45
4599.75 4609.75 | -0.10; 5.62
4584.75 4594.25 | -0.14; 5.63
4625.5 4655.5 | -0.22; 5.65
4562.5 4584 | -0.34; 5.61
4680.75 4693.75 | -0.02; 5.67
